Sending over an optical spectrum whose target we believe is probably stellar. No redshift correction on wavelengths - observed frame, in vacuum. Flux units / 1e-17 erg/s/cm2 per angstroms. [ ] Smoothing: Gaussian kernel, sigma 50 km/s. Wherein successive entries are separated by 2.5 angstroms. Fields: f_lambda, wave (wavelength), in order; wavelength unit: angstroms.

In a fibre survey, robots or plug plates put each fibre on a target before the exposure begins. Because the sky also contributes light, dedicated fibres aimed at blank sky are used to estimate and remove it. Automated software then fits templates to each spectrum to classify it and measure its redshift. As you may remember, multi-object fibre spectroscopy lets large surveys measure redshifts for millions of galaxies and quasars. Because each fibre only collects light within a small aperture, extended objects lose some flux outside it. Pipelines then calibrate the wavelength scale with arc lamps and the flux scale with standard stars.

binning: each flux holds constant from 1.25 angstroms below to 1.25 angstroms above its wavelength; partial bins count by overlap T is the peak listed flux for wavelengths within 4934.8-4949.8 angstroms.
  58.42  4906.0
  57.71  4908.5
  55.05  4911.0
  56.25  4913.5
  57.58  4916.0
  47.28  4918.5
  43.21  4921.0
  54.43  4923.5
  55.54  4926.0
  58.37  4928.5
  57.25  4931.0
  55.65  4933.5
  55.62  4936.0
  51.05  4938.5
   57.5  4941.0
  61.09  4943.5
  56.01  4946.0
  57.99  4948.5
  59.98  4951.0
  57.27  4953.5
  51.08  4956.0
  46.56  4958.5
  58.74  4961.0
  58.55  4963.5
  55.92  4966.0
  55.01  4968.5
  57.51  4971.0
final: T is 61.09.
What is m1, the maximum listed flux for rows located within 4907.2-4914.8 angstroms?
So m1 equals 57.71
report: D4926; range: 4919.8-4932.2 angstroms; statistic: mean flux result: 53.8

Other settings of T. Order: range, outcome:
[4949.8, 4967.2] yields 59.98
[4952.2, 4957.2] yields 57.27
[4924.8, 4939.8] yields 58.37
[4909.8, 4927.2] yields 57.58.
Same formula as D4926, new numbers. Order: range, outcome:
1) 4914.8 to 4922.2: 49.3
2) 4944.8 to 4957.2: 56.5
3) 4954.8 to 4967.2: 54.2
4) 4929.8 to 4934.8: 56.4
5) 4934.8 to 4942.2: 54.7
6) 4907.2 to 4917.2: 56.7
